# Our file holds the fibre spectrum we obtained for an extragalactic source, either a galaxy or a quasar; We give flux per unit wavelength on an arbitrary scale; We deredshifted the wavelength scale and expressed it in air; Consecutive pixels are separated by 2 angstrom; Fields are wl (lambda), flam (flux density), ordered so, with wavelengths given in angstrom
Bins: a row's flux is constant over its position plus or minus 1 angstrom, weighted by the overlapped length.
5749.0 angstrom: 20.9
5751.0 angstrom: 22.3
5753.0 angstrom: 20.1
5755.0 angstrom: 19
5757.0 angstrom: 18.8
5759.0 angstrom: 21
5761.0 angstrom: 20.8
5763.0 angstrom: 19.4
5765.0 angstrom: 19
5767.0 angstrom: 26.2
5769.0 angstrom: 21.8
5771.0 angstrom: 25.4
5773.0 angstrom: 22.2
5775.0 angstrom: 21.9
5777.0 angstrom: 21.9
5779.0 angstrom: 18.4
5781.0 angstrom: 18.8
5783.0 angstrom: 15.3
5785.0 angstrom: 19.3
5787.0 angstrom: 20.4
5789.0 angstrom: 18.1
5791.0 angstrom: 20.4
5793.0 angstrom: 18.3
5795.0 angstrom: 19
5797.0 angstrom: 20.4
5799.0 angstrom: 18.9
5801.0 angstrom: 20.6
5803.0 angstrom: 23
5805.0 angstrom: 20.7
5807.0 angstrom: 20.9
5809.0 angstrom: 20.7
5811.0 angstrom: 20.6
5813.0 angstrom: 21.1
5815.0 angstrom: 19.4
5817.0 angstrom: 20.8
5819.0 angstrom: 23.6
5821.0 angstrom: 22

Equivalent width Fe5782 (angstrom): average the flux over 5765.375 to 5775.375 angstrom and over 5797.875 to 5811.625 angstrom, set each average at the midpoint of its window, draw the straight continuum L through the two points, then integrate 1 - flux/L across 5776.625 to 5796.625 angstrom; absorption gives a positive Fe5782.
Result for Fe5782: 2.86 angstrom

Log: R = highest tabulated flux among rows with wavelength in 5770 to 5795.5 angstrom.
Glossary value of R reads 25.4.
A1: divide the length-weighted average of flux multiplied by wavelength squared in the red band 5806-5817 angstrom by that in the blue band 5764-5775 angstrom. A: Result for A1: 0.9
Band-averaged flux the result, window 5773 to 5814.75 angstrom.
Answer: 20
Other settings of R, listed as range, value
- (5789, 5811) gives 23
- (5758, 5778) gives 26.2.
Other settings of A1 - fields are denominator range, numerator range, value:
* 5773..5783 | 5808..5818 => 1.04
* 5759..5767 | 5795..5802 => 0.97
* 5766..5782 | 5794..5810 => 0.94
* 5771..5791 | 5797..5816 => 1.05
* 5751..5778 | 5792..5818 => 0.96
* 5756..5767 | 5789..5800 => 0.96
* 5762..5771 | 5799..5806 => 0.97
